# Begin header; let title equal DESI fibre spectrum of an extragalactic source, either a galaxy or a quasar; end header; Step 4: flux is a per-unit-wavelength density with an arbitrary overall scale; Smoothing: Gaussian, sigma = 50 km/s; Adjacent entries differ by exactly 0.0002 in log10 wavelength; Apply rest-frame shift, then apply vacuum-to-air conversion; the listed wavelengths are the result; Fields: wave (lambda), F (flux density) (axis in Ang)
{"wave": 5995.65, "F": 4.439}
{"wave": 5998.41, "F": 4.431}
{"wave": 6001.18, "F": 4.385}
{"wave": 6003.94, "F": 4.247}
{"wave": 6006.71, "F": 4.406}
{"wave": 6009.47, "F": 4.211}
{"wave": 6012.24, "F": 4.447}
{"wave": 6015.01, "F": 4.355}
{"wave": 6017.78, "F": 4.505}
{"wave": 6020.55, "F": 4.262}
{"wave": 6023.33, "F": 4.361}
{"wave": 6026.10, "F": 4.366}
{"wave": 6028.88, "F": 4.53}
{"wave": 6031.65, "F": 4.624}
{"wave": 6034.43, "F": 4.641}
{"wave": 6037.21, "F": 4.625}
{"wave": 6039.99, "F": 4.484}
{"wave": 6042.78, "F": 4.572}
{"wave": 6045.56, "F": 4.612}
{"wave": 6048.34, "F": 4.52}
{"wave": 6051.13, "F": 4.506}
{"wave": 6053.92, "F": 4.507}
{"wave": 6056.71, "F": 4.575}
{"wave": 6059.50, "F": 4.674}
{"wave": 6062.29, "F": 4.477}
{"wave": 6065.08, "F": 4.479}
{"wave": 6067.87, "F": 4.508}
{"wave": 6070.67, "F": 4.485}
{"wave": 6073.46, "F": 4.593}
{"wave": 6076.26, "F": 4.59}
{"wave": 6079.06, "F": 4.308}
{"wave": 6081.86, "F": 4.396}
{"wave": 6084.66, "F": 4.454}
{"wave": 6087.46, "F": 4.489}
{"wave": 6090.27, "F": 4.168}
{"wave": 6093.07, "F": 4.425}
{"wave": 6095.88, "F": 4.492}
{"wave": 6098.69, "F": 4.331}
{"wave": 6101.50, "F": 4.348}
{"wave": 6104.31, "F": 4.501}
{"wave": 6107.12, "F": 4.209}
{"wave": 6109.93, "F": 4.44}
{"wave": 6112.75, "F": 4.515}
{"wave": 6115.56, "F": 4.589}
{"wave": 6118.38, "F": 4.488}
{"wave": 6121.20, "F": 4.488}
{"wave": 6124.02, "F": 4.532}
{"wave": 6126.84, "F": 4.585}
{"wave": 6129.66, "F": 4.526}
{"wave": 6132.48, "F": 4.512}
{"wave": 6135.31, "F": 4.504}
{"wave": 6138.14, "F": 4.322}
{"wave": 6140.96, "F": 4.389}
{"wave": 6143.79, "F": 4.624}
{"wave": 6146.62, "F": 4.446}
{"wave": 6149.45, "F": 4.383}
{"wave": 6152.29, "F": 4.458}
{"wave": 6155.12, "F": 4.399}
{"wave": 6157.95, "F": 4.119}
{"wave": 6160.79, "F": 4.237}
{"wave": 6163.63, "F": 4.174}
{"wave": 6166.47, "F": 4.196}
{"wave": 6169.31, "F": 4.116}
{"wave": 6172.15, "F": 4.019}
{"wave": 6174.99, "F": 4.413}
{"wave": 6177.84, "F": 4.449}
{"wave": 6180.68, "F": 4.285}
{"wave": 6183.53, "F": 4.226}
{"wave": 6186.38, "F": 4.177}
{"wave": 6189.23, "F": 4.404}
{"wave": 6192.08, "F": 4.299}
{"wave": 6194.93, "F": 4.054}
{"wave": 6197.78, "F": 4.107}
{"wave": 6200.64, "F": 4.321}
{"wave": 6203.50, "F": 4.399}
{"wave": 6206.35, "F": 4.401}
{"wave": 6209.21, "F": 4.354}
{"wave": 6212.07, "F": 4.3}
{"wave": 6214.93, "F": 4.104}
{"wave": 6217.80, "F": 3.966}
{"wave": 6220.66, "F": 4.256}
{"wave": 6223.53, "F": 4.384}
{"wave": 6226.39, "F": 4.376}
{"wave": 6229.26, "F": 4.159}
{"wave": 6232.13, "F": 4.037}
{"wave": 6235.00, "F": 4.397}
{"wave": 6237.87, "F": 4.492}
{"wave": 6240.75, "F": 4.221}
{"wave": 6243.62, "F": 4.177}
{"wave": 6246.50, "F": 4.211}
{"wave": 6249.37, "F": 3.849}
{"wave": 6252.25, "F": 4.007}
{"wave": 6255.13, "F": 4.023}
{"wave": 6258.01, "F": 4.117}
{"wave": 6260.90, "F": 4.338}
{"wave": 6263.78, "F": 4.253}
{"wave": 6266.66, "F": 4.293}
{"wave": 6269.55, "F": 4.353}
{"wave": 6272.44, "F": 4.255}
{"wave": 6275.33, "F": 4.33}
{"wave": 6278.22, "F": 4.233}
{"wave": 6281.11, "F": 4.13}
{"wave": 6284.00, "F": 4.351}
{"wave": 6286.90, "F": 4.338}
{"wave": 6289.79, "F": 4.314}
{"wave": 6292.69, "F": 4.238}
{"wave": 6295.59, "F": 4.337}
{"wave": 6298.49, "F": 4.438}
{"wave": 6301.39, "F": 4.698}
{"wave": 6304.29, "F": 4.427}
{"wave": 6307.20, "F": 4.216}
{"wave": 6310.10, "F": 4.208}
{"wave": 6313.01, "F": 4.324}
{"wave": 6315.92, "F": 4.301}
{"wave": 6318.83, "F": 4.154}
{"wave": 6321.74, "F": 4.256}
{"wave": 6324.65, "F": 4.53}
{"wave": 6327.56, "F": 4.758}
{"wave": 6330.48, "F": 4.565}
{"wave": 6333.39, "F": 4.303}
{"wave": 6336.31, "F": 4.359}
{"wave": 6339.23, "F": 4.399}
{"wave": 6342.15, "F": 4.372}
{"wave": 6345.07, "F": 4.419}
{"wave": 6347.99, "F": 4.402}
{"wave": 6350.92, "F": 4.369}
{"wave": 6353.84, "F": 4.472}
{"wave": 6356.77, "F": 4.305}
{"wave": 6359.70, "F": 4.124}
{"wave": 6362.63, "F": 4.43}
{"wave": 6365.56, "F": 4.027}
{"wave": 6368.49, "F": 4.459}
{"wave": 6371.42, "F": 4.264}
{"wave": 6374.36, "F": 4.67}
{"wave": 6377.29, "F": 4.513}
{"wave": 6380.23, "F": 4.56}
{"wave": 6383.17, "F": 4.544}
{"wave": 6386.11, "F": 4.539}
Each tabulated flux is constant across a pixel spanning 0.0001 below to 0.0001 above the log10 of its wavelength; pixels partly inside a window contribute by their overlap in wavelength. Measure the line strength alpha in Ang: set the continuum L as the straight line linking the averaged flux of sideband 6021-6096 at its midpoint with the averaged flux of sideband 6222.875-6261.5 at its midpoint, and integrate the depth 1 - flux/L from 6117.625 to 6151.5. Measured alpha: -0.9 Ang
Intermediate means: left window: 4.5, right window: 4.19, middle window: 4.48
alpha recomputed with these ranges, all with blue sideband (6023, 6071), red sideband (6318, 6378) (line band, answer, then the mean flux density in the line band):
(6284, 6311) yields 0.3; 4.36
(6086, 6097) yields 0.3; 4.39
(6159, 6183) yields 1.3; 4.23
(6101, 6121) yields 0.2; 4.45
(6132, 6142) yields 0.1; 4.43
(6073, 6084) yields 0.1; 4.46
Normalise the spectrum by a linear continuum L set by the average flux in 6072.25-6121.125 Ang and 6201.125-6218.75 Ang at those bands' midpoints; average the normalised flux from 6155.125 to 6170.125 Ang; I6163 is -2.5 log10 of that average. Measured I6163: 0.04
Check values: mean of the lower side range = 4.43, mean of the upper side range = 4.26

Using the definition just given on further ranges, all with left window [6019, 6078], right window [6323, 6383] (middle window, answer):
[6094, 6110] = 0.029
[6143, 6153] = 0.005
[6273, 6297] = 0.039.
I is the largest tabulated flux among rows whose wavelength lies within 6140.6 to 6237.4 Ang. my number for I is 4.624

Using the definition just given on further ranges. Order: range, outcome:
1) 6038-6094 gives 4.674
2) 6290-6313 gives 4.698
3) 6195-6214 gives 4.401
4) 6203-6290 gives 4.492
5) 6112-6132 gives 4.589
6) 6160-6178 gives 4.449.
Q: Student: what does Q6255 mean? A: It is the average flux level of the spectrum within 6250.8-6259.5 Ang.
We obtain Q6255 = 4.05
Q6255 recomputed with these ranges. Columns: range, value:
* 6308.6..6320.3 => 4.25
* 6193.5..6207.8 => 4.26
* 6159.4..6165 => 4.2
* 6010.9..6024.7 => 4.38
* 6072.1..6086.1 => 4.47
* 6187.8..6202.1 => 4.24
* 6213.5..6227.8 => 4.22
